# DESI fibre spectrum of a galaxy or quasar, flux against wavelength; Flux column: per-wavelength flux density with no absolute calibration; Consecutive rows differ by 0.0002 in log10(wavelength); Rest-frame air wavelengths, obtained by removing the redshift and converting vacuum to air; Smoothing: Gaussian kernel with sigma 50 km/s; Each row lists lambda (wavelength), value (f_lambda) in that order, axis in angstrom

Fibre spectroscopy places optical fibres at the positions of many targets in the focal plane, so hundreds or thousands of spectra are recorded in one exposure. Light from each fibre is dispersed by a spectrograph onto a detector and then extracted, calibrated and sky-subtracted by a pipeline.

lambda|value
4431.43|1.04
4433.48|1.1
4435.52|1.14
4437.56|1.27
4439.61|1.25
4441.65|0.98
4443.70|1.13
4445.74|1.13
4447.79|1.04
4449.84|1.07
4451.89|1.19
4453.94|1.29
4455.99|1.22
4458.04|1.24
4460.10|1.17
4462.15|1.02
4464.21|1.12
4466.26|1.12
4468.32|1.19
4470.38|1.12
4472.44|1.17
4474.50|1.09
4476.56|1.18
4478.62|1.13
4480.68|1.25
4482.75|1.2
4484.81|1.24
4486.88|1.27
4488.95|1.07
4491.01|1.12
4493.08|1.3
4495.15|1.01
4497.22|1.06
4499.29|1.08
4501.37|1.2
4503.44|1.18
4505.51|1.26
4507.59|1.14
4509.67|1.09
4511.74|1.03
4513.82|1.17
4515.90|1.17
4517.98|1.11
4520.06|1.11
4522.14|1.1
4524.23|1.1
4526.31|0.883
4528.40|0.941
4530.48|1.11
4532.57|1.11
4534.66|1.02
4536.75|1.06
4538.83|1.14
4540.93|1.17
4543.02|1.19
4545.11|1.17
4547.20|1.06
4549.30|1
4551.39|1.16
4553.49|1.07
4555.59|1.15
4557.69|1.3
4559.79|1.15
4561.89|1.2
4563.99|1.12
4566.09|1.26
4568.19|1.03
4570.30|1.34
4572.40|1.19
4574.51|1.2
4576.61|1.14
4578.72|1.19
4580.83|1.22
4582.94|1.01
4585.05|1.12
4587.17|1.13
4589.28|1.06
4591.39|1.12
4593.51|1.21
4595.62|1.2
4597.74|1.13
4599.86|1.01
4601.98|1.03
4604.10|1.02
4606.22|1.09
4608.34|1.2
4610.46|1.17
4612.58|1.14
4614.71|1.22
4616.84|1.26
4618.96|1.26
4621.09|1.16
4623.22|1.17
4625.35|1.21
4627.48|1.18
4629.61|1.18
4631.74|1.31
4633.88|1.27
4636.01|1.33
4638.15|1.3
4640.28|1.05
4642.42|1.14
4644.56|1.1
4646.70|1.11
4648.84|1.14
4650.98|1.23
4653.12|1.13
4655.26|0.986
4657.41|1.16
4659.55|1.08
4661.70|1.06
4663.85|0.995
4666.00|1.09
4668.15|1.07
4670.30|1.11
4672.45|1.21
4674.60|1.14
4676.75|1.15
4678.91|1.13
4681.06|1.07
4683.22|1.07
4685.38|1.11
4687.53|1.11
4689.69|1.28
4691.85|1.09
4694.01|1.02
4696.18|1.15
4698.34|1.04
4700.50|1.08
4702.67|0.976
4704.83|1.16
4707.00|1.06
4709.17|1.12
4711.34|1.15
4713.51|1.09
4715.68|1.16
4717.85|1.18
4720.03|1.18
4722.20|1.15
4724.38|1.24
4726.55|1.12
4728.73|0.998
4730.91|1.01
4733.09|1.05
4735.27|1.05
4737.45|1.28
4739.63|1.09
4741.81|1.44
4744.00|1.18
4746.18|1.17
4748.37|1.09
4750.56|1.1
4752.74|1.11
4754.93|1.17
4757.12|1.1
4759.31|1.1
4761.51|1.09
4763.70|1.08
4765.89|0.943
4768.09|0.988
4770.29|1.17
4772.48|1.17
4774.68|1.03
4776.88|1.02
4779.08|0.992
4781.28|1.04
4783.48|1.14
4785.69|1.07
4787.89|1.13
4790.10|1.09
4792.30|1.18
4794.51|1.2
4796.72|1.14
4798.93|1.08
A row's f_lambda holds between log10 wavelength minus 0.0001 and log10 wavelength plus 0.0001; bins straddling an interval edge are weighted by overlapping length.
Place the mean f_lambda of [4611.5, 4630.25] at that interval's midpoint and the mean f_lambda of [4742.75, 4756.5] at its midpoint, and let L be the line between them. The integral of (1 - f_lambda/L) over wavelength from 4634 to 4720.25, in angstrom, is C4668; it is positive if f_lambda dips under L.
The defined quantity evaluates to 3.8 angstrom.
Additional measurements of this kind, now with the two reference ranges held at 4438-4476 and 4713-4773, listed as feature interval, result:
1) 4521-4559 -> 1.38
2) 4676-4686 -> 0.22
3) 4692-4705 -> 0.71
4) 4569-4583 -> -0.72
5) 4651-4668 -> 0.74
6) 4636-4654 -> -0.47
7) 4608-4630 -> -1.22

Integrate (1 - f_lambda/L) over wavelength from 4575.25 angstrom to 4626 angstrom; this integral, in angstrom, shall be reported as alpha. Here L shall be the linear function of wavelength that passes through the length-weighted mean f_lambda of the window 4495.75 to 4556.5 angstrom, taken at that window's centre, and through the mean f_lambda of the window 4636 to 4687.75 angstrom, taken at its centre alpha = -1.5 angstrom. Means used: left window 1.1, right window 1.12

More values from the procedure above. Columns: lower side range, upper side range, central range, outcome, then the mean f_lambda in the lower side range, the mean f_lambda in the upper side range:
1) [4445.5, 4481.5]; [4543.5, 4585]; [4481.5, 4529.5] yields 1.2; 1.15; 1.16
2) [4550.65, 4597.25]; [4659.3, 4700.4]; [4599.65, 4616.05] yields 0.4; 1.16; 1.1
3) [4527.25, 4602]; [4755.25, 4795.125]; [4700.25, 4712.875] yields 0.1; 1.13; 1.09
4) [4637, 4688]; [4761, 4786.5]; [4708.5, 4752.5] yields -2.5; 1.11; 1.06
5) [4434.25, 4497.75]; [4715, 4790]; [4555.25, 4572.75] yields -0.8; 1.15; 1.11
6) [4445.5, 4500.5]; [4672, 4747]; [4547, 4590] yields -0.3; 1.15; 1.13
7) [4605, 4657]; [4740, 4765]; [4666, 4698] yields 1.3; 1.18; 1.14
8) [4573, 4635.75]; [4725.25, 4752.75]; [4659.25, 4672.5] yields 0.8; 1.16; 1.13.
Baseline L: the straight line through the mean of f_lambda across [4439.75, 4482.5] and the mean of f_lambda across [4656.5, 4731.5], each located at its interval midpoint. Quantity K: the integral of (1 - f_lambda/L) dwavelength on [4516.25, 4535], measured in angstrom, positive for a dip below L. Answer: 1.3 angstrom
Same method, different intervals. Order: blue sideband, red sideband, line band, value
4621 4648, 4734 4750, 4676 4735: 3.9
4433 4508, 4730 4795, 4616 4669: -1.4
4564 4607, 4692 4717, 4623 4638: -1.7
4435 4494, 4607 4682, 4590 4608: 0.8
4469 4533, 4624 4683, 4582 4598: 0.2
